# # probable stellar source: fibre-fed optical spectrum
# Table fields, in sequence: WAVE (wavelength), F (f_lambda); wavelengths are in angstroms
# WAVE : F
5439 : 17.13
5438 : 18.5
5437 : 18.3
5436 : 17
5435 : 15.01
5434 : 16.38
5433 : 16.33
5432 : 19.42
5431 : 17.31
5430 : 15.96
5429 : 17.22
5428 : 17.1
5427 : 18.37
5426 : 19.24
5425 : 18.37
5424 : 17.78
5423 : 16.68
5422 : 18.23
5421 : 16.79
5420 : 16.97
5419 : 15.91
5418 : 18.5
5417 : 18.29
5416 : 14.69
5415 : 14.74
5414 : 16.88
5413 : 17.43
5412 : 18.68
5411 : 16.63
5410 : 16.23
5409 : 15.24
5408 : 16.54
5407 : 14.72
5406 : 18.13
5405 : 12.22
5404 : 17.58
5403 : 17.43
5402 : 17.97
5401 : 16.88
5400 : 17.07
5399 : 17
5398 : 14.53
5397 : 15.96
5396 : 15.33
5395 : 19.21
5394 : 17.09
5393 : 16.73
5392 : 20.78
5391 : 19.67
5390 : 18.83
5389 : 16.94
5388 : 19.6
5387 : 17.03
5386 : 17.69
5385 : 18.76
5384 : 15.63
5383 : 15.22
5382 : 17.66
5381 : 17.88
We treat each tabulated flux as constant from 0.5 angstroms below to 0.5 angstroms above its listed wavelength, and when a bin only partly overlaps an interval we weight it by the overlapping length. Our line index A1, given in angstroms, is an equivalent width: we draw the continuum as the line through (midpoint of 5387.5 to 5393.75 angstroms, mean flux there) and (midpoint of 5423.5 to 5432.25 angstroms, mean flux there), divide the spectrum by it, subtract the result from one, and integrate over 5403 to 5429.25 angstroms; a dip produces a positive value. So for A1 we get 1.7 angstroms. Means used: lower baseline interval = 18.7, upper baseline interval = 17.8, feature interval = 16.9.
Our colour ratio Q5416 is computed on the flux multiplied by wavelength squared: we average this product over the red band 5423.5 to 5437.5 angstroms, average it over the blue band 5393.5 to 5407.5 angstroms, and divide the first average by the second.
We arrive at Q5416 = 1.1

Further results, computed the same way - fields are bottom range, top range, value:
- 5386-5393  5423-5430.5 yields 0.96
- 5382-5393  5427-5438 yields 0.97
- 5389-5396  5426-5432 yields 0.97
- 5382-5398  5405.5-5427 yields 0.98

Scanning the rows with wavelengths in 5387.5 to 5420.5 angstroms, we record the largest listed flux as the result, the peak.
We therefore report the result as 20.78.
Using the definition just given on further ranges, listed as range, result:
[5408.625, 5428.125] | 19.24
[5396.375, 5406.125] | 18.13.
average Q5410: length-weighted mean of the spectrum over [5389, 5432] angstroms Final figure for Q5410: 17.1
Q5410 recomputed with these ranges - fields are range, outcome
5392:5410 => 16.6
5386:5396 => 18.2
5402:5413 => 16.5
